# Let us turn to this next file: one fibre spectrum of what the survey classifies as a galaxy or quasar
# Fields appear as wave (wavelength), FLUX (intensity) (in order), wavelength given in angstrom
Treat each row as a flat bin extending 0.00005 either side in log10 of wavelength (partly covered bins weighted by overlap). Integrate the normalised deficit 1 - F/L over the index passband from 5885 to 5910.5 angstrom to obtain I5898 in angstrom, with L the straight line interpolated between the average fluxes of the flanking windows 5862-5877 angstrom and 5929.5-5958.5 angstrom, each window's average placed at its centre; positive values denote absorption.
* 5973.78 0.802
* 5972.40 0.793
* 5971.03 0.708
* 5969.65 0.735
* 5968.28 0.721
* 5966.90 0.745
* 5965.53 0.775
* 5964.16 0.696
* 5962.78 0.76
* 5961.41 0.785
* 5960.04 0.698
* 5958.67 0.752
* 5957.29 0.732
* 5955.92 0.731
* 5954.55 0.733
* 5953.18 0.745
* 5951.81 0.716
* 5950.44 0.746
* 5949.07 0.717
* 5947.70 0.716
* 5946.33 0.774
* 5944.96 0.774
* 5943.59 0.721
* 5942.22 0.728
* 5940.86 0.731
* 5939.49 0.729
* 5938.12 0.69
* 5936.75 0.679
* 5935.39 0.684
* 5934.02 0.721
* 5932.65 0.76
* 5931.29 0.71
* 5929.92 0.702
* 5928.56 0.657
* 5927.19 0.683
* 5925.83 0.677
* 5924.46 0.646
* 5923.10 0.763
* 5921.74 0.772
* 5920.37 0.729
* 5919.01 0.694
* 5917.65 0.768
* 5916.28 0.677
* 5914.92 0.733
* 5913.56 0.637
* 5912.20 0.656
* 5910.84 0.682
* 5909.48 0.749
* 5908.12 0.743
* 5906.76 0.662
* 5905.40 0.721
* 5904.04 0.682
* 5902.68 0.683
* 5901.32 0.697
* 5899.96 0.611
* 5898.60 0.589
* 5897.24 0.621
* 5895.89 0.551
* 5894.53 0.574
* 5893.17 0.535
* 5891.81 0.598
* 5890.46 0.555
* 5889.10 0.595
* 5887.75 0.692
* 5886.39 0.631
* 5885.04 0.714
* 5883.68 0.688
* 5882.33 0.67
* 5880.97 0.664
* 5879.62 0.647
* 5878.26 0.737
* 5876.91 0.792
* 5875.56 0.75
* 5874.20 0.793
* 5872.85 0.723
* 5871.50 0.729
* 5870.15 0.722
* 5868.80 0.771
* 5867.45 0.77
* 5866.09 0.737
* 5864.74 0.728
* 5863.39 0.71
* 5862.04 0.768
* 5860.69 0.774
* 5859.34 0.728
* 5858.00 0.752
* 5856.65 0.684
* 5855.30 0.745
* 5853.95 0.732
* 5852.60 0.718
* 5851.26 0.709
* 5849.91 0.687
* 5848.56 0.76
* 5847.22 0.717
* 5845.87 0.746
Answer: 3.4 angstrom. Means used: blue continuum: 0.747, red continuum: 0.726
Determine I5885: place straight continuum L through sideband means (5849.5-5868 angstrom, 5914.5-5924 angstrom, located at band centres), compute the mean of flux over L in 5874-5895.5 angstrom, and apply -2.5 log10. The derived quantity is 0.112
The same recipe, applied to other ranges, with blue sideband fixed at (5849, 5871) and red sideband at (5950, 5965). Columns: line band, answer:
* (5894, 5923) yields 0.08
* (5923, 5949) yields 0.04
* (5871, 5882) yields 0.01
